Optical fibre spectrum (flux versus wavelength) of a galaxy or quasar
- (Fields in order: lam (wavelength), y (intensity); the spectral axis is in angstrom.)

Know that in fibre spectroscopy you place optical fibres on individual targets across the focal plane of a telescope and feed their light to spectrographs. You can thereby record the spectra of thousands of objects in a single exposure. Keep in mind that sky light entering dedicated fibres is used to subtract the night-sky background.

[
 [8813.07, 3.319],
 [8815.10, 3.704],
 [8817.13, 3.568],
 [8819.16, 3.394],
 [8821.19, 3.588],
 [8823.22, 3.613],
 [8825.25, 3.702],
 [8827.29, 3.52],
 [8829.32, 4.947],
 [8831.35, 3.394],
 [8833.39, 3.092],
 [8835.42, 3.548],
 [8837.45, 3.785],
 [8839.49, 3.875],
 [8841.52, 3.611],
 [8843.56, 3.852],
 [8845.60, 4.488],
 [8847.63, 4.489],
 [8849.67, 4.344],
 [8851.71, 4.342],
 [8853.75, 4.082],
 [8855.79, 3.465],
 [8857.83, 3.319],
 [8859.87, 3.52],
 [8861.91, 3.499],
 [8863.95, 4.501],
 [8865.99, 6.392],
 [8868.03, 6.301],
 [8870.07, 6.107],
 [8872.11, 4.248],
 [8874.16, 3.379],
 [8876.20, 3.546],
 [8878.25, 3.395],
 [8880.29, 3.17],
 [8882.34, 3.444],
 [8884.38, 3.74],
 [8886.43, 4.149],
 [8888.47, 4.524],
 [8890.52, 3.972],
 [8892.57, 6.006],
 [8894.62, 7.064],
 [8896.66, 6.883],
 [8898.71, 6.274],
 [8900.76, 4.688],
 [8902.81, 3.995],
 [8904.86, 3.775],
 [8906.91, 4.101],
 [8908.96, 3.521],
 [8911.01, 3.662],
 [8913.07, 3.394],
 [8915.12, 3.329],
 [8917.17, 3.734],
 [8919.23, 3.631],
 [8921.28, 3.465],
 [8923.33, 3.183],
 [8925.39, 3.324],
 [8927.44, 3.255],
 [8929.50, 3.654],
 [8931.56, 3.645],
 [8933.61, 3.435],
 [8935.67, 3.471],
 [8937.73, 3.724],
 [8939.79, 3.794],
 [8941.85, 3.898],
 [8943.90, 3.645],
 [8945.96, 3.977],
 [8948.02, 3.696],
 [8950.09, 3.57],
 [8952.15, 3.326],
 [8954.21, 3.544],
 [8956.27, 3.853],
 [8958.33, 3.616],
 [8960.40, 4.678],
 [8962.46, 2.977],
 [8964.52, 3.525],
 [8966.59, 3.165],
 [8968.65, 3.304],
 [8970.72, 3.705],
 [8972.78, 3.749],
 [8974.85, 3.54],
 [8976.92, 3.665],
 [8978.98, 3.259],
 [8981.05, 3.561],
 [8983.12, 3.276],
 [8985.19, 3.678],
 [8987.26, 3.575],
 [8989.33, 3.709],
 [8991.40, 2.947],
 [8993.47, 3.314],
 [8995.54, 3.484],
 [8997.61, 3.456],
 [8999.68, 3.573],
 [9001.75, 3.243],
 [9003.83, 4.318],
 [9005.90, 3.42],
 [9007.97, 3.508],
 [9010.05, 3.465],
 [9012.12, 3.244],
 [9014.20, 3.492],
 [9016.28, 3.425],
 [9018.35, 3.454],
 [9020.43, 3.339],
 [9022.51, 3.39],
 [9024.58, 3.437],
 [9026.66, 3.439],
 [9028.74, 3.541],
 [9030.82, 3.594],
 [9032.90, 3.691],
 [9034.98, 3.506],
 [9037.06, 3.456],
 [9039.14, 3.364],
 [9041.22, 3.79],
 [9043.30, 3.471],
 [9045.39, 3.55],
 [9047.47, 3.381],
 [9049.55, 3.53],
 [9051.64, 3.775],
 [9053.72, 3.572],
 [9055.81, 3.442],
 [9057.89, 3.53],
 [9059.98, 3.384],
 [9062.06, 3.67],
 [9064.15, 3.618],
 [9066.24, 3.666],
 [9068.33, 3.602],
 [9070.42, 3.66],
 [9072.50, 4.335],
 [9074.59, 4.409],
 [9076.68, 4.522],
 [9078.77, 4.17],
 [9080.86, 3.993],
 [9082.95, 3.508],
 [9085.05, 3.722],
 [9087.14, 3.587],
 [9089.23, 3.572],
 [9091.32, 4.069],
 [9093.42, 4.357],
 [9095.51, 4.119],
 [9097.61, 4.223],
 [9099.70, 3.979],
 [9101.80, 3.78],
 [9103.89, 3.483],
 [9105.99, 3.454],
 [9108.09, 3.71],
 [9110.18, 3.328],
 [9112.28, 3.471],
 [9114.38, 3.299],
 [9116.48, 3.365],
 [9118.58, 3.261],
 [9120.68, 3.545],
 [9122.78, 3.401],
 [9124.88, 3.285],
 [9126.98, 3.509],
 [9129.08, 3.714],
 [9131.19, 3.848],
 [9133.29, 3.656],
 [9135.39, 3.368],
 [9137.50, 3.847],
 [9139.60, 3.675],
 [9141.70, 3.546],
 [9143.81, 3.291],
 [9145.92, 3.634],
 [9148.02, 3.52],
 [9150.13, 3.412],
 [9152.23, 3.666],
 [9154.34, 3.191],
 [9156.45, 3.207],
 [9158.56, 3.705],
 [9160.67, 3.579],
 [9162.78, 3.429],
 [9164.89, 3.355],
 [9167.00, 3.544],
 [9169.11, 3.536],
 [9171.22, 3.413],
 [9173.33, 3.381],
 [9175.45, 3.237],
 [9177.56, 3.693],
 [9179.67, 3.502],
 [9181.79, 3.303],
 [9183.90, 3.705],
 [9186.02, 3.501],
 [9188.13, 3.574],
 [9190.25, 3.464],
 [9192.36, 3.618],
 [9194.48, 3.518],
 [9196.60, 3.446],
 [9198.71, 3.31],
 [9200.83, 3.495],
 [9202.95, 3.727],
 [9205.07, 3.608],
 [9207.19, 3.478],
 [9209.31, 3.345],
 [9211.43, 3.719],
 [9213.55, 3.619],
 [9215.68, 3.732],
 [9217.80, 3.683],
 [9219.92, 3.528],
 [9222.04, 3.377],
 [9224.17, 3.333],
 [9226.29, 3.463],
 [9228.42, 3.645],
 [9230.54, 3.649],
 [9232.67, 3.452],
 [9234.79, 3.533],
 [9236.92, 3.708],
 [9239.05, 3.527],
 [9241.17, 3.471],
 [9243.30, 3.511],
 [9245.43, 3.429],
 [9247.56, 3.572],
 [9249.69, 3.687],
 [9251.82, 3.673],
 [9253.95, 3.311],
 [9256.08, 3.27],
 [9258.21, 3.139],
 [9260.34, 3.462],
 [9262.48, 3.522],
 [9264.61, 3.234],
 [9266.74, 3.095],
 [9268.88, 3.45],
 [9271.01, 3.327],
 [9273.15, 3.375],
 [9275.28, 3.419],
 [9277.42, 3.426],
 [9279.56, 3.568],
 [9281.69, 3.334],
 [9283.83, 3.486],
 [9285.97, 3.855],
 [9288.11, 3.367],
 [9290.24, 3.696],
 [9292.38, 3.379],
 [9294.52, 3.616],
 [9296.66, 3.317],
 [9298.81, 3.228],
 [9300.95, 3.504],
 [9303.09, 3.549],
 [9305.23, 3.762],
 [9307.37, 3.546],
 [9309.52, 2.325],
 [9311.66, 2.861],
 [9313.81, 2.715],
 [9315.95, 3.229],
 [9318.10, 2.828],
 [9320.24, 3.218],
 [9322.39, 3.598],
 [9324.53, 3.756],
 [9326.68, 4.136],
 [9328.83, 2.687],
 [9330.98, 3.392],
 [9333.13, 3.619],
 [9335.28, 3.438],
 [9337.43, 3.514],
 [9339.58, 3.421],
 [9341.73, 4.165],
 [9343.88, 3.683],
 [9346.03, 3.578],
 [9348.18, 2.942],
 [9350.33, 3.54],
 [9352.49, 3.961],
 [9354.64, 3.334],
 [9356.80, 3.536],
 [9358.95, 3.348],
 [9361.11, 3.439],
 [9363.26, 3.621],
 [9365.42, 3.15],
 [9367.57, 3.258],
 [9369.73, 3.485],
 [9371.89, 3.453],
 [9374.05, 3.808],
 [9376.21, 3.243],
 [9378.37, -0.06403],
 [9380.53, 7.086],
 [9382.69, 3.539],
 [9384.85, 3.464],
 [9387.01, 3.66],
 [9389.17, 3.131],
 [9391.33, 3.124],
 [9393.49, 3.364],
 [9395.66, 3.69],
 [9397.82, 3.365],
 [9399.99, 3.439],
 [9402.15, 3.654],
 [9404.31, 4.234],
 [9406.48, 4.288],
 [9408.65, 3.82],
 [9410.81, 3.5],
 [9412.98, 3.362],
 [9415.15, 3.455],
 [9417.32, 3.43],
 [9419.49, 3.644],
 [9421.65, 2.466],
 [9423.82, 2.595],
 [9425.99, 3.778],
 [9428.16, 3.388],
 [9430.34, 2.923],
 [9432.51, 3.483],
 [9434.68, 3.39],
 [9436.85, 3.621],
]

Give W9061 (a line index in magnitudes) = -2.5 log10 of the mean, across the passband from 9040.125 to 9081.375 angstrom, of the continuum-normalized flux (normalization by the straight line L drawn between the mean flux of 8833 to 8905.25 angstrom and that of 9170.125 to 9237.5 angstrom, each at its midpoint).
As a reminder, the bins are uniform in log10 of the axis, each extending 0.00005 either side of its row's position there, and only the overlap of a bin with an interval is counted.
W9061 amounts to 0.04 mag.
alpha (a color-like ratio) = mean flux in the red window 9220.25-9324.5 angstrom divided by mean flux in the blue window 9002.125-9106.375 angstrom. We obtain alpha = 0.9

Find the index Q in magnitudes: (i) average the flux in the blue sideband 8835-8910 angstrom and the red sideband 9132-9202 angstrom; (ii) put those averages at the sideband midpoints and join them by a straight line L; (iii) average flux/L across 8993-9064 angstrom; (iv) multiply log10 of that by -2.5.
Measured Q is 0.12 mag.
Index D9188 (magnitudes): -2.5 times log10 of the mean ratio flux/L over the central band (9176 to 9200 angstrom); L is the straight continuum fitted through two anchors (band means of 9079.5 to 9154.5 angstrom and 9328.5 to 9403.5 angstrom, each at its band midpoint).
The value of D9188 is 0.02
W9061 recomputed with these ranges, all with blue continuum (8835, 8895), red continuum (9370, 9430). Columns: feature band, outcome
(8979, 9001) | 0.18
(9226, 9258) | 0.06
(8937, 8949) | 0.09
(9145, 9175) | 0.11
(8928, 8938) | 0.17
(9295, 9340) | 0.09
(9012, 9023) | 0.18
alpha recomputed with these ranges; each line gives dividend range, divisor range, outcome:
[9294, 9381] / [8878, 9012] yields 0.89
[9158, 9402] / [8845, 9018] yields 0.89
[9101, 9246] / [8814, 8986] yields 0.89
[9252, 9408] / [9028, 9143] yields 0.94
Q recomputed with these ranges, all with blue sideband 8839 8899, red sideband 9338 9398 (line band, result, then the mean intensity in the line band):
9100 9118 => 0.14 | 3.5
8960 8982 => 0.20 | 3.53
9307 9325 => 0.16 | 3.08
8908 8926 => 0.25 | 3.47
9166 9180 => 0.11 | 3.47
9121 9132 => 0.12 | 3.54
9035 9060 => 0.16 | 3.53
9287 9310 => 0.06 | 3.42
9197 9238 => 0.07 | 3.55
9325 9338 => 0.02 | 3.47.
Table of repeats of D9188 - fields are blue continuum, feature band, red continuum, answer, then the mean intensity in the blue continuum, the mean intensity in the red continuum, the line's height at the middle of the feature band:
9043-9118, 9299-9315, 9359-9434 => 0.11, 3.73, 3.45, 3.53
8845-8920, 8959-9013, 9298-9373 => 0.17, 4.34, 3.4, 4.12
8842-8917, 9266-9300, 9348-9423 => 0.07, 4.35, 3.48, 3.66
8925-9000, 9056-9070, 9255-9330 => -0.02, 3.56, 3.35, 3.49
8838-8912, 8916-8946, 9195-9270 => 0.18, 4.38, 3.49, 4.24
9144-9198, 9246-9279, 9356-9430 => 0.02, 3.48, 3.46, 3.47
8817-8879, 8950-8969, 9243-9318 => 0.09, 4.04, 3.37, 3.87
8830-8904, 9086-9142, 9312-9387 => 0.07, 4.35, 3.44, 3.89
